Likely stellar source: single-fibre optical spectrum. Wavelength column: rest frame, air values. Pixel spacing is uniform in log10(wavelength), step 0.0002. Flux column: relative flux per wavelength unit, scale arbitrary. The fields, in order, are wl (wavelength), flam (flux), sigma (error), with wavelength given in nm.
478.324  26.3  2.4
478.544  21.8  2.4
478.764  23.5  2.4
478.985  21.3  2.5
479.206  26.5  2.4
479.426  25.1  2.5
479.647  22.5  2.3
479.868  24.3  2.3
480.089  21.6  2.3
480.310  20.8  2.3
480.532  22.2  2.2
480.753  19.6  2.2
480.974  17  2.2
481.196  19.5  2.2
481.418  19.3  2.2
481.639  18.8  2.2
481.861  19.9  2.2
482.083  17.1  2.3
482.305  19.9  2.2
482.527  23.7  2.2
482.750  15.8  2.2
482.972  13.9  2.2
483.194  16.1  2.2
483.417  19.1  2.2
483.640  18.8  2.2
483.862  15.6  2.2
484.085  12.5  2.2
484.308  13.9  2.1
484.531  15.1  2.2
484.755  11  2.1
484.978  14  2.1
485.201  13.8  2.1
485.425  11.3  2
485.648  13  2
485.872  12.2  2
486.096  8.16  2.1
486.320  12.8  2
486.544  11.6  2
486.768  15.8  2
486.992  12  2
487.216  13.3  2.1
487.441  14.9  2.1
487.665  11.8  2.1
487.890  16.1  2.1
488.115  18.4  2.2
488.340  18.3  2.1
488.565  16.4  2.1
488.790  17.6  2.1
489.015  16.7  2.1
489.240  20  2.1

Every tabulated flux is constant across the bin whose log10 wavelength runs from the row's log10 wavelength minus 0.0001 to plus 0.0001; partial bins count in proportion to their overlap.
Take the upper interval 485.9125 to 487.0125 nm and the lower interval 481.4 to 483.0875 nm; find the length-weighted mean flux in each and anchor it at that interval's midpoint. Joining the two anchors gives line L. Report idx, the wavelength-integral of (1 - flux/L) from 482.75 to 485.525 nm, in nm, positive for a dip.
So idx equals 0.178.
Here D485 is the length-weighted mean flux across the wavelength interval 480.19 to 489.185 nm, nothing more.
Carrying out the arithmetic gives 16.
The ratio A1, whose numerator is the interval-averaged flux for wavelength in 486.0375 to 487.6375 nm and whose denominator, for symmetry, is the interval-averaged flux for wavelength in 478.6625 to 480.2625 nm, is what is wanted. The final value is 0.54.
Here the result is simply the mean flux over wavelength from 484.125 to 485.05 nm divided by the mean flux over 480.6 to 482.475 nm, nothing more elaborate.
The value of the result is 0.7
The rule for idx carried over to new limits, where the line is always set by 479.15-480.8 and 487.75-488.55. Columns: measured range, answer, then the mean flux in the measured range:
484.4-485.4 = 0.32 nm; 13.3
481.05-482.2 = 0.15 nm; 18.9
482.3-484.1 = 0.29 nm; 17.4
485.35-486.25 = 0.36 nm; 11.2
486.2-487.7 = 0.40 nm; 13.2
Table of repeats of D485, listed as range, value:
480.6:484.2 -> 18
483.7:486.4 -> 12.9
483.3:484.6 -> 15.9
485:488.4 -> 13.5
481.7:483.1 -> 18.4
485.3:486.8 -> 11.9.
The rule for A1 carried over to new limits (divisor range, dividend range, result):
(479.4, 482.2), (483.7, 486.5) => 0.63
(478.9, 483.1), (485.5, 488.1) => 0.64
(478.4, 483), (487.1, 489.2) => 0.77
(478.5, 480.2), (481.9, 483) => 0.79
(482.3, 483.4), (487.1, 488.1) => 0.81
